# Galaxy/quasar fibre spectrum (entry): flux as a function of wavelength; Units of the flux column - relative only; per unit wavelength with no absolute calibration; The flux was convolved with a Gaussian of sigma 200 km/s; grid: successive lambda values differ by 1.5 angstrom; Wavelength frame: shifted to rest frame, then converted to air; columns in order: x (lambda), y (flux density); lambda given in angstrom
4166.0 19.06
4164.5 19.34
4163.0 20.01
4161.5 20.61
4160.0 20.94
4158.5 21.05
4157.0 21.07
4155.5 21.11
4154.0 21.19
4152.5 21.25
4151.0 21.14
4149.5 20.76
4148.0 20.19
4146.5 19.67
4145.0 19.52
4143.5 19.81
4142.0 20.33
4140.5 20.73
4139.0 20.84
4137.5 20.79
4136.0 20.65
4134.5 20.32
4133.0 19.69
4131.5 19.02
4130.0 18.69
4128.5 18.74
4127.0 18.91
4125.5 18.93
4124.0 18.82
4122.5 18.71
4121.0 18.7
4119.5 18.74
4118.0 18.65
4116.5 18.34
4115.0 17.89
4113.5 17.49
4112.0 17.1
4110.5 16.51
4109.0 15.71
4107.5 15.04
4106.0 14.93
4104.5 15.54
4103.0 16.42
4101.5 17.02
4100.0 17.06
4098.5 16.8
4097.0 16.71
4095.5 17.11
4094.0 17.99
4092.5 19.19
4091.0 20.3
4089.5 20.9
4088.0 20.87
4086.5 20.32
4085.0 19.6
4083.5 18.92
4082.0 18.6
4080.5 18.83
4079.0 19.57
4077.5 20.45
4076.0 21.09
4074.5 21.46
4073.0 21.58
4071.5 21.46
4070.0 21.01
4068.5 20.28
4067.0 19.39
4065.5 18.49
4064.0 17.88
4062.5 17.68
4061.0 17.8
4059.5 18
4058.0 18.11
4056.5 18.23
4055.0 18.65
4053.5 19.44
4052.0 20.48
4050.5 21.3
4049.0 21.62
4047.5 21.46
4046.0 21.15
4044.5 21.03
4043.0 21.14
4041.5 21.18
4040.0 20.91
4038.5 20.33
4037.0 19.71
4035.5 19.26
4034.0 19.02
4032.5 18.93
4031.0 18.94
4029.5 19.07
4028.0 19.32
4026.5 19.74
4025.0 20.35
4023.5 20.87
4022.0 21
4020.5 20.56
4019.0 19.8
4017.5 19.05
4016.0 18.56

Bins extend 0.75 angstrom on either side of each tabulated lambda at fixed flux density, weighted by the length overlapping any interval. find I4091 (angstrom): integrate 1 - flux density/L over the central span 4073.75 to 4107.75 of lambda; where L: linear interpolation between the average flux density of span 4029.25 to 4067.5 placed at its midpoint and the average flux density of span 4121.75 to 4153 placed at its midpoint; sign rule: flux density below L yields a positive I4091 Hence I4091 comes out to 2.1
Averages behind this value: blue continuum 19.6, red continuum 19.9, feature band 18.5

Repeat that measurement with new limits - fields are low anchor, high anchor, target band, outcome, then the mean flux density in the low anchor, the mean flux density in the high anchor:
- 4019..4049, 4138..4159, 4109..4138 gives 2.6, 20.2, 20.6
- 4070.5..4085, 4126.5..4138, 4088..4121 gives 4.0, 20.2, 19.6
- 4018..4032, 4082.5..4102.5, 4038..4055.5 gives -1.1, 19.9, 18.6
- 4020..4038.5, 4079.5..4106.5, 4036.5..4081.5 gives -2.3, 19.7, 18.2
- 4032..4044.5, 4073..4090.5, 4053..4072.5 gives 1.1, 20.1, 20.1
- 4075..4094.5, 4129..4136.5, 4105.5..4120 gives 1.9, 19.8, 19.6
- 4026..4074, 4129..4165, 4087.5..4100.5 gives 1.0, 19.8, 20.4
